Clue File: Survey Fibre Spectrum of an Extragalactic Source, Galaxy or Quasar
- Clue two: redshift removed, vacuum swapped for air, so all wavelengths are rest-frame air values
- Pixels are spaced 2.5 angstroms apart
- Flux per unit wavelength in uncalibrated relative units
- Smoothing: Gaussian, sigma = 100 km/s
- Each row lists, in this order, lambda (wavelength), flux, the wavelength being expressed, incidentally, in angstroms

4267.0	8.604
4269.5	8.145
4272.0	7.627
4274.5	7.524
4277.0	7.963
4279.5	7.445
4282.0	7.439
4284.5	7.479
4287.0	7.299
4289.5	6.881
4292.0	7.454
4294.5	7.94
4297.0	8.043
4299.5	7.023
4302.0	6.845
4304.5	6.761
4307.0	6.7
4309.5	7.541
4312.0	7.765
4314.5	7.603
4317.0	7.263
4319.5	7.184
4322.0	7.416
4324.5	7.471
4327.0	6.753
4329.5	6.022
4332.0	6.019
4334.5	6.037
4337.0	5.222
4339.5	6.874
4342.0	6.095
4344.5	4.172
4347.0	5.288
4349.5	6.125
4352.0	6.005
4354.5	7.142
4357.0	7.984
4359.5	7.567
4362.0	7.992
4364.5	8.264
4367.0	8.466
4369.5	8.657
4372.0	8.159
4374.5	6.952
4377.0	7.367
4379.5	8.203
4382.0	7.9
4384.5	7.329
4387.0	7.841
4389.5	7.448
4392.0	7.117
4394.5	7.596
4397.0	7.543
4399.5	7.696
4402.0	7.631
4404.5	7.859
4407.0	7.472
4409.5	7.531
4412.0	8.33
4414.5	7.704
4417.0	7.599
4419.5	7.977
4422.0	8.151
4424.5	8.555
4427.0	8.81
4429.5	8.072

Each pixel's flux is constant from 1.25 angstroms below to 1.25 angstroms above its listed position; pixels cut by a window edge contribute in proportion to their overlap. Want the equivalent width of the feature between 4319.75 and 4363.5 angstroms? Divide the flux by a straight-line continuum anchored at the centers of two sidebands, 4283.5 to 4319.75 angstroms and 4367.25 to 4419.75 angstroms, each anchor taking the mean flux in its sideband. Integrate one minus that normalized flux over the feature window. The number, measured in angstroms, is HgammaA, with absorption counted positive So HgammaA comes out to 5.8 angstroms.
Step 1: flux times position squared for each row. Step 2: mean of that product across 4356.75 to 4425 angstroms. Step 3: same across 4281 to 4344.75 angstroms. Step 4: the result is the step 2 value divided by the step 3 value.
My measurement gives 1.17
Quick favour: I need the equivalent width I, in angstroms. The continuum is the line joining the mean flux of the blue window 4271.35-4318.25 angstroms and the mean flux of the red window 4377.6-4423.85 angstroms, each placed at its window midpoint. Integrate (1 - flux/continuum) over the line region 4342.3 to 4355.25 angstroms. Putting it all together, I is 3.2 angstroms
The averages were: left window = 7.4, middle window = 5.72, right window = 7.72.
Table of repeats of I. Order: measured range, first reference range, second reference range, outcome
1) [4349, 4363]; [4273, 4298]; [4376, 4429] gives 0.95 angstroms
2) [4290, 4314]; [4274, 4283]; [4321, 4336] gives -0.72 angstroms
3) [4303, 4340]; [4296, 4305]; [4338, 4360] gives -0.18 angstroms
